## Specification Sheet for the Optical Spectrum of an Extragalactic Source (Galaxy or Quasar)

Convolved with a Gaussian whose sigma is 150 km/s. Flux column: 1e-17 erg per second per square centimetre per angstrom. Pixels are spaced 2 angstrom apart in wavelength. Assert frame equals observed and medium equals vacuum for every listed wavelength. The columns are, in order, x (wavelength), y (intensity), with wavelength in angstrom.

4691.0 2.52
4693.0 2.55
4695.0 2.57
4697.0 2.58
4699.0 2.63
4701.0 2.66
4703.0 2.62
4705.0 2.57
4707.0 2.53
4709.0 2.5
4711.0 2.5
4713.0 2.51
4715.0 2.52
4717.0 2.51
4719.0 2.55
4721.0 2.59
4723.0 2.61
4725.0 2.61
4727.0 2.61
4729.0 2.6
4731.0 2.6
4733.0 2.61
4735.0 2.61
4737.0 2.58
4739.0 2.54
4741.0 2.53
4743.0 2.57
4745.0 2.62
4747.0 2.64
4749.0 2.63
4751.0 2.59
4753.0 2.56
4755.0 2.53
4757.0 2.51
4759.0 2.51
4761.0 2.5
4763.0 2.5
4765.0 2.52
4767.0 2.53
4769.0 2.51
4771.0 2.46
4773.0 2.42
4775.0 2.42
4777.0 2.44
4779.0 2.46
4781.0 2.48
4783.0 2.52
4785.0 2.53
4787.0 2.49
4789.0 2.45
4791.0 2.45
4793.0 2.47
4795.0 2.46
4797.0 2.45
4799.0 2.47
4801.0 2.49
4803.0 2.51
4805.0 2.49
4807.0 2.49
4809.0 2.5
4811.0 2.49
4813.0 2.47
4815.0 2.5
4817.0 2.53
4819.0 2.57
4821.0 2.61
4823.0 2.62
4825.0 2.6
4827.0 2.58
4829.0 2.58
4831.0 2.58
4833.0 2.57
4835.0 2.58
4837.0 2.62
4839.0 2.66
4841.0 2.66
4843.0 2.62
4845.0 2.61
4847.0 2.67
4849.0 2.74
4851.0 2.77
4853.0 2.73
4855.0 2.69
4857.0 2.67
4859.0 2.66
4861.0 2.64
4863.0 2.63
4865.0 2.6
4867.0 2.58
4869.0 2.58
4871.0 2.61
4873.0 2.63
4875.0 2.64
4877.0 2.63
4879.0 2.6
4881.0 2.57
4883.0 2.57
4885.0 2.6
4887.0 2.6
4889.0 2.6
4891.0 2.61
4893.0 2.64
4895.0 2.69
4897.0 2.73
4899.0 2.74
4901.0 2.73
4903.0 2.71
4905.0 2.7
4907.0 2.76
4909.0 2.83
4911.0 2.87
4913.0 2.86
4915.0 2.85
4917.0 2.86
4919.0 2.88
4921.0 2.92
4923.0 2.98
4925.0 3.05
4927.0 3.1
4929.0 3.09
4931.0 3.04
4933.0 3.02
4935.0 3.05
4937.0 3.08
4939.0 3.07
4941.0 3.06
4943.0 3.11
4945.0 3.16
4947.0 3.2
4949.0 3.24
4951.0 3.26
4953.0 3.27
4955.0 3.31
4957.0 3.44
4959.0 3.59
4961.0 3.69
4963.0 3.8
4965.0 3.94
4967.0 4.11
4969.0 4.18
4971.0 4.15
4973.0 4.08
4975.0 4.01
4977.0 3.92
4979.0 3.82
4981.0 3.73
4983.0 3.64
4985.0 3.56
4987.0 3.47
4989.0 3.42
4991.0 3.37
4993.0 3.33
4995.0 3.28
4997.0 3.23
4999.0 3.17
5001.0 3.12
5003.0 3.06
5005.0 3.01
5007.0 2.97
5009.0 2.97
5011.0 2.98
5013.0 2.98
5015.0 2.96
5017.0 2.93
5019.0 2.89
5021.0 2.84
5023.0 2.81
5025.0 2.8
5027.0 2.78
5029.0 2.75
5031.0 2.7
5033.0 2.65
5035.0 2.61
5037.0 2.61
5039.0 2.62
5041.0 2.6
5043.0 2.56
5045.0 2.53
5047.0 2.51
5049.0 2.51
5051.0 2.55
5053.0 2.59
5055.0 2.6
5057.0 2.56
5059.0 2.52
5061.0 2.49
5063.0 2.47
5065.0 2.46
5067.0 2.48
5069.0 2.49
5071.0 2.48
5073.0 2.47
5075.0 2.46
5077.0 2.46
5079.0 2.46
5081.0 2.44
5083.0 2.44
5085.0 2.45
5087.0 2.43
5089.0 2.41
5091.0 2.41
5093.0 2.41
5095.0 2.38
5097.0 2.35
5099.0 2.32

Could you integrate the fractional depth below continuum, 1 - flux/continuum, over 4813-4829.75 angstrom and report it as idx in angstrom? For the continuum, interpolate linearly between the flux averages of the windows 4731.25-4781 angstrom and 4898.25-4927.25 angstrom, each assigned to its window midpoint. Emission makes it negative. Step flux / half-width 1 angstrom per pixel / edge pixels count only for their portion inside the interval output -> 0.6 angstrom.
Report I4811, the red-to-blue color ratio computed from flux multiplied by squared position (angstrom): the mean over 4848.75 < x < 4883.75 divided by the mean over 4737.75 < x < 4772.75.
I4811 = 1.09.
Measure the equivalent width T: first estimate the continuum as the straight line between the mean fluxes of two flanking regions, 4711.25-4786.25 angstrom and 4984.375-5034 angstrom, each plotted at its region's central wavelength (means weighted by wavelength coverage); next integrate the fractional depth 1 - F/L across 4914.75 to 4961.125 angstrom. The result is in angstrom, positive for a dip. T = -3.7 angstrom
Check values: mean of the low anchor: 2.54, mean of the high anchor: 3.04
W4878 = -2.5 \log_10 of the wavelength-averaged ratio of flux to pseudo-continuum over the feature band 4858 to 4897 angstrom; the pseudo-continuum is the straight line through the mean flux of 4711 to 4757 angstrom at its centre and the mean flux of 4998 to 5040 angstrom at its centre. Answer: 0.04 mag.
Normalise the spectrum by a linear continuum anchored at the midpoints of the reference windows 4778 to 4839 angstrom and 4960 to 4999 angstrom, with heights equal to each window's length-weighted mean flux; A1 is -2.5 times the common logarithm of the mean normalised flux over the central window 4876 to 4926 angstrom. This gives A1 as 0.16 mag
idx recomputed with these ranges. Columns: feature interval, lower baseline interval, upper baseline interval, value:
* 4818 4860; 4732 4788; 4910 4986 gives 3.6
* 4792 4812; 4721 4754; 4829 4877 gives 1.0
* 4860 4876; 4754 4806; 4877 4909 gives 0.0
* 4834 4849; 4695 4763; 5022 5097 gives -0.5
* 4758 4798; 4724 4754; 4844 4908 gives 2.0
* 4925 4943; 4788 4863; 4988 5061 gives -2.3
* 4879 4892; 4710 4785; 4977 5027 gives 1.3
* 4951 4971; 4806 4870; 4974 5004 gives -2.3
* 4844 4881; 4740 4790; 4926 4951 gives 2.6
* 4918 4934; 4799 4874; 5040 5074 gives -2.8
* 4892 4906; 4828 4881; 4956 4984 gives 1.8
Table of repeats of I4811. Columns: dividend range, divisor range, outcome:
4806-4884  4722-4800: 1.07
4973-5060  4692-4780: 1.32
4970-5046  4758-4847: 1.35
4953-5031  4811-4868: 1.36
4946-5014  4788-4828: 1.49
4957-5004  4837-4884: 1.44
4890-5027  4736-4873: 1.33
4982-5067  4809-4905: 1.17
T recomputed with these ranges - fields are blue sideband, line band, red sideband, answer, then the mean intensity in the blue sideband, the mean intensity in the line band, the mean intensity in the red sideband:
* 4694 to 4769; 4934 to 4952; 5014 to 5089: -3.9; 2.57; 3.14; 2.59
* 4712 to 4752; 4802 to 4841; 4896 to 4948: 2.7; 2.58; 2.56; 2.94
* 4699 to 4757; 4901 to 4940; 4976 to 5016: 2.1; 2.57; 2.93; 3.3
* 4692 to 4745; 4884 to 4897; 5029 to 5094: -0.4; 2.57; 2.63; 2.52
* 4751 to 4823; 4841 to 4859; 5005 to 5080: -1.1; 2.5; 2.68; 2.66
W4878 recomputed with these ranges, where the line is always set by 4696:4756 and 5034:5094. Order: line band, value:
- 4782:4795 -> 0.03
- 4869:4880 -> -0.03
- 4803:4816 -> 0.03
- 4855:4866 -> -0.04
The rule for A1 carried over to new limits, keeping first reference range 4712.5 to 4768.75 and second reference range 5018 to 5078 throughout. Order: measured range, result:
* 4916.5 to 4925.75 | -0.141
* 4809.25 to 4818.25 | 0.031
